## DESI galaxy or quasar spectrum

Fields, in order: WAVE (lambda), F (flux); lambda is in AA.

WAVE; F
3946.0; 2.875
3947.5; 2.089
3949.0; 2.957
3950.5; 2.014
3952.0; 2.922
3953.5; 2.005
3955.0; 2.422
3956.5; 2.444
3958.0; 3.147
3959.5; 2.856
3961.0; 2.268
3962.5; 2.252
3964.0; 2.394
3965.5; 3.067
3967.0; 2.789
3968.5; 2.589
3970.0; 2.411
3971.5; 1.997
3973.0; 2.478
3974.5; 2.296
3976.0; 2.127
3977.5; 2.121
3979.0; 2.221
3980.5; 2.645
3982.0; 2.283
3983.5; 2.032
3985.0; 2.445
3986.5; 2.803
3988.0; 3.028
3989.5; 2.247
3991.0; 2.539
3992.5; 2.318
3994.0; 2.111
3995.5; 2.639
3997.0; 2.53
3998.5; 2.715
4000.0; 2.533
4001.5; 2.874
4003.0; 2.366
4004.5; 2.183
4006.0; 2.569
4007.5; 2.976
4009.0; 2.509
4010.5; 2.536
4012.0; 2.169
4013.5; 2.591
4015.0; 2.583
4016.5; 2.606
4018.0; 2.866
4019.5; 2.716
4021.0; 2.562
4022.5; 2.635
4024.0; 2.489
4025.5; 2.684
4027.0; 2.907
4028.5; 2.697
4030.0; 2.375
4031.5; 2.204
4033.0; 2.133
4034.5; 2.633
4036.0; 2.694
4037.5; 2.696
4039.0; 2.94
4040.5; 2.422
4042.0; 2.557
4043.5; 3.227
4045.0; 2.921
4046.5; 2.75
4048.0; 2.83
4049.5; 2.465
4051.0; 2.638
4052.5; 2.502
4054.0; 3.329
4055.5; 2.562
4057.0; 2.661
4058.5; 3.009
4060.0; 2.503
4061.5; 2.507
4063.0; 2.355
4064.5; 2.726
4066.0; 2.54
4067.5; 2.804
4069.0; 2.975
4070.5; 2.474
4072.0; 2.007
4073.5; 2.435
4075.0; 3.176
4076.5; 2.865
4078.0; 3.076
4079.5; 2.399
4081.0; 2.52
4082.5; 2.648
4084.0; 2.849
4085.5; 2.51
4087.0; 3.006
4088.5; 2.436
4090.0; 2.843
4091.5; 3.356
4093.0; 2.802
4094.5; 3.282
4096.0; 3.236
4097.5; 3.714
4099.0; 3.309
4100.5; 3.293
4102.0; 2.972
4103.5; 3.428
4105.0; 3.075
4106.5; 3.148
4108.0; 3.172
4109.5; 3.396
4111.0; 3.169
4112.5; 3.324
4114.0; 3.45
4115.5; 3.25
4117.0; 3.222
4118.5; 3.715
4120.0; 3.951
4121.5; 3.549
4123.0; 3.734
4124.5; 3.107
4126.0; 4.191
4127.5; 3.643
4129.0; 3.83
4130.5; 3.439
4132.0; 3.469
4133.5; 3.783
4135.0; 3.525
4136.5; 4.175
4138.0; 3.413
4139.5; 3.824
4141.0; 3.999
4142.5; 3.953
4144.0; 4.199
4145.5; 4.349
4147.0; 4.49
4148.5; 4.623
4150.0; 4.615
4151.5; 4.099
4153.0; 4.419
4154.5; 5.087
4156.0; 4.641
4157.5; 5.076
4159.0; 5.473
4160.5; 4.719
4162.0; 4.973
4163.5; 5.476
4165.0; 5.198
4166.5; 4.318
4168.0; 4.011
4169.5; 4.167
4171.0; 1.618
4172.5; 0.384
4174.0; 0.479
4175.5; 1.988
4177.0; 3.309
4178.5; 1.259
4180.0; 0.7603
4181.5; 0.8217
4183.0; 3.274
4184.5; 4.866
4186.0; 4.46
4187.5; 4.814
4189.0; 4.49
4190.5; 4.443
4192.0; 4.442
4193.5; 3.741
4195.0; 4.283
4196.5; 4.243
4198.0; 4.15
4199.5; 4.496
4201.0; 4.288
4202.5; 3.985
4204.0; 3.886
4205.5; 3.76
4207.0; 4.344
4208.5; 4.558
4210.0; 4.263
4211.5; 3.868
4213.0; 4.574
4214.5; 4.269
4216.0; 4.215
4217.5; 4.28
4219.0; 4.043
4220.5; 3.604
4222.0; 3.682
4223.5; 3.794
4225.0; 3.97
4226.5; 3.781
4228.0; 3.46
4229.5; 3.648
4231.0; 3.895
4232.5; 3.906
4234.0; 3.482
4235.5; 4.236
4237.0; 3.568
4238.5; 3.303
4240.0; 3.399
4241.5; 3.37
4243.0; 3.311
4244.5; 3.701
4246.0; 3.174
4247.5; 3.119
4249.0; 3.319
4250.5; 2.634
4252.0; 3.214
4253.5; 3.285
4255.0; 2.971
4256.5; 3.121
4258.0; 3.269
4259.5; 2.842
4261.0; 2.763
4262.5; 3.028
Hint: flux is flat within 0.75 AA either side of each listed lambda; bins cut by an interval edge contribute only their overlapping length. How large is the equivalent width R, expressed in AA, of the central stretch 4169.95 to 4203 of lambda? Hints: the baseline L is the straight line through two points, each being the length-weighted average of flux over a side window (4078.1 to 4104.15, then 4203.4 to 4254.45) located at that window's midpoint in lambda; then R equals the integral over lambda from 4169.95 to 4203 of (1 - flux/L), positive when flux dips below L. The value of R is 2.86 AA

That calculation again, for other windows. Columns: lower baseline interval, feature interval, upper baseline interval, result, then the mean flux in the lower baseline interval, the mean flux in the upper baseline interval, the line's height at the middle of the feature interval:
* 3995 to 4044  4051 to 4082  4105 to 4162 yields 4.6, 2.6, 3.93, 3.15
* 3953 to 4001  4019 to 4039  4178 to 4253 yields 1.2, 2.47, 3.74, 2.74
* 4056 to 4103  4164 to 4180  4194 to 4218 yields 5.0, 2.82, 4.21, 3.84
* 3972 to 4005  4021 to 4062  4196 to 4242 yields 1.7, 2.43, 3.95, 2.78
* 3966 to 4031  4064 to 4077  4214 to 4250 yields 0.9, 2.51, 3.68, 2.87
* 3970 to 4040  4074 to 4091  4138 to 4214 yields 2.0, 2.51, 3.91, 3.14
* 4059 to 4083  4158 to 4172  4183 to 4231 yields -2.8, 2.63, 4.13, 3.67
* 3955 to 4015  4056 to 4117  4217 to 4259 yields -0.3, 2.49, 3.51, 2.9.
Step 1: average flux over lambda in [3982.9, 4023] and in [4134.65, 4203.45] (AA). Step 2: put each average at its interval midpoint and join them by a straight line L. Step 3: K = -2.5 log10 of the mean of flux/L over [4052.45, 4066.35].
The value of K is 0.12 mag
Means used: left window 2.55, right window 3.86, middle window 2.68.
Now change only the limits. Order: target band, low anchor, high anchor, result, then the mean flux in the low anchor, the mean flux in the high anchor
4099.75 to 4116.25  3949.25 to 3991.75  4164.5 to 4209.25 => -0.04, 2.46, 3.49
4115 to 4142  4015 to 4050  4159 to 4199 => -0.14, 2.65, 3.53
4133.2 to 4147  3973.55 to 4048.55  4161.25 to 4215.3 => -0.17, 2.55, 3.67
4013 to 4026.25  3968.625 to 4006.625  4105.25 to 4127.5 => 0.02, 2.42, 3.45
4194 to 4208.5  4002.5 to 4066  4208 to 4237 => -0.10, 2.63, 3.96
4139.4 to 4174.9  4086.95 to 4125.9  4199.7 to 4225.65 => -0.12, 3.29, 4.09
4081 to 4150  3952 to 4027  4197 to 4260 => -0.10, 2.51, 3.72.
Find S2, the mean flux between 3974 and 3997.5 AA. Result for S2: 2.4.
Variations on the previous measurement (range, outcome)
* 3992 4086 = 2.62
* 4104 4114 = 3.24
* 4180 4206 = 3.93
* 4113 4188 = 3.7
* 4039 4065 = 2.71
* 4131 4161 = 4.29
